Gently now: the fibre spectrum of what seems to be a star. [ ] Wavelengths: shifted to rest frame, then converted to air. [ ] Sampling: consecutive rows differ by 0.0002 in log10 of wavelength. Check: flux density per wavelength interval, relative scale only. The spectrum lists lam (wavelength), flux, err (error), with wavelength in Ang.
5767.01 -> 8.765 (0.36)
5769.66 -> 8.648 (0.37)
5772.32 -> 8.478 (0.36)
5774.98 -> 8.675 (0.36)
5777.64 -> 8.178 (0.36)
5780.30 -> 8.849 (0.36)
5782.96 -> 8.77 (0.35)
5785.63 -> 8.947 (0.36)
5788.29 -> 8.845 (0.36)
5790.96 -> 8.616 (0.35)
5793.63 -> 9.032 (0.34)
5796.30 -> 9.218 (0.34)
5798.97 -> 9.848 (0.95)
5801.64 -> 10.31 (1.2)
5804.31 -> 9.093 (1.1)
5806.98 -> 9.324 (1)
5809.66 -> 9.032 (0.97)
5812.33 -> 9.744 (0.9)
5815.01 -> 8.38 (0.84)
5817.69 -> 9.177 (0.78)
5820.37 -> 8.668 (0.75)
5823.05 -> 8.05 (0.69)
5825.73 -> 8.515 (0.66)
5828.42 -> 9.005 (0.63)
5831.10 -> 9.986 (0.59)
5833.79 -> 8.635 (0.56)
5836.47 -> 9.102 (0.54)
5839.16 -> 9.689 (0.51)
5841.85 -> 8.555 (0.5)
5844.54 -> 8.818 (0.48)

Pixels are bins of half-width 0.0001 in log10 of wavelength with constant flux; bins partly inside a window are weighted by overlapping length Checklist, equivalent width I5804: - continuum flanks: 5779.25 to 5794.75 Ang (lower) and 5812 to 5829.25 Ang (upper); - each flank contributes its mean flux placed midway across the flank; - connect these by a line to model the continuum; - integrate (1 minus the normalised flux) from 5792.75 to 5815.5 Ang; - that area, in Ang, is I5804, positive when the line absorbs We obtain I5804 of -1.5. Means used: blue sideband 8.84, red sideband 8.73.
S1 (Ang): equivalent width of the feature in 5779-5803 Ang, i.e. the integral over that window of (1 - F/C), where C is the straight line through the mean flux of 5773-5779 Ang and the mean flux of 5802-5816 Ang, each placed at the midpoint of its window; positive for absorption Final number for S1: -1.0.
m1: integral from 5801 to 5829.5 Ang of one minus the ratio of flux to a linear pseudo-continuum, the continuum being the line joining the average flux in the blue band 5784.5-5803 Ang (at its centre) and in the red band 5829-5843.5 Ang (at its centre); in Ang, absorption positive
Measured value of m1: 0.7 Ang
